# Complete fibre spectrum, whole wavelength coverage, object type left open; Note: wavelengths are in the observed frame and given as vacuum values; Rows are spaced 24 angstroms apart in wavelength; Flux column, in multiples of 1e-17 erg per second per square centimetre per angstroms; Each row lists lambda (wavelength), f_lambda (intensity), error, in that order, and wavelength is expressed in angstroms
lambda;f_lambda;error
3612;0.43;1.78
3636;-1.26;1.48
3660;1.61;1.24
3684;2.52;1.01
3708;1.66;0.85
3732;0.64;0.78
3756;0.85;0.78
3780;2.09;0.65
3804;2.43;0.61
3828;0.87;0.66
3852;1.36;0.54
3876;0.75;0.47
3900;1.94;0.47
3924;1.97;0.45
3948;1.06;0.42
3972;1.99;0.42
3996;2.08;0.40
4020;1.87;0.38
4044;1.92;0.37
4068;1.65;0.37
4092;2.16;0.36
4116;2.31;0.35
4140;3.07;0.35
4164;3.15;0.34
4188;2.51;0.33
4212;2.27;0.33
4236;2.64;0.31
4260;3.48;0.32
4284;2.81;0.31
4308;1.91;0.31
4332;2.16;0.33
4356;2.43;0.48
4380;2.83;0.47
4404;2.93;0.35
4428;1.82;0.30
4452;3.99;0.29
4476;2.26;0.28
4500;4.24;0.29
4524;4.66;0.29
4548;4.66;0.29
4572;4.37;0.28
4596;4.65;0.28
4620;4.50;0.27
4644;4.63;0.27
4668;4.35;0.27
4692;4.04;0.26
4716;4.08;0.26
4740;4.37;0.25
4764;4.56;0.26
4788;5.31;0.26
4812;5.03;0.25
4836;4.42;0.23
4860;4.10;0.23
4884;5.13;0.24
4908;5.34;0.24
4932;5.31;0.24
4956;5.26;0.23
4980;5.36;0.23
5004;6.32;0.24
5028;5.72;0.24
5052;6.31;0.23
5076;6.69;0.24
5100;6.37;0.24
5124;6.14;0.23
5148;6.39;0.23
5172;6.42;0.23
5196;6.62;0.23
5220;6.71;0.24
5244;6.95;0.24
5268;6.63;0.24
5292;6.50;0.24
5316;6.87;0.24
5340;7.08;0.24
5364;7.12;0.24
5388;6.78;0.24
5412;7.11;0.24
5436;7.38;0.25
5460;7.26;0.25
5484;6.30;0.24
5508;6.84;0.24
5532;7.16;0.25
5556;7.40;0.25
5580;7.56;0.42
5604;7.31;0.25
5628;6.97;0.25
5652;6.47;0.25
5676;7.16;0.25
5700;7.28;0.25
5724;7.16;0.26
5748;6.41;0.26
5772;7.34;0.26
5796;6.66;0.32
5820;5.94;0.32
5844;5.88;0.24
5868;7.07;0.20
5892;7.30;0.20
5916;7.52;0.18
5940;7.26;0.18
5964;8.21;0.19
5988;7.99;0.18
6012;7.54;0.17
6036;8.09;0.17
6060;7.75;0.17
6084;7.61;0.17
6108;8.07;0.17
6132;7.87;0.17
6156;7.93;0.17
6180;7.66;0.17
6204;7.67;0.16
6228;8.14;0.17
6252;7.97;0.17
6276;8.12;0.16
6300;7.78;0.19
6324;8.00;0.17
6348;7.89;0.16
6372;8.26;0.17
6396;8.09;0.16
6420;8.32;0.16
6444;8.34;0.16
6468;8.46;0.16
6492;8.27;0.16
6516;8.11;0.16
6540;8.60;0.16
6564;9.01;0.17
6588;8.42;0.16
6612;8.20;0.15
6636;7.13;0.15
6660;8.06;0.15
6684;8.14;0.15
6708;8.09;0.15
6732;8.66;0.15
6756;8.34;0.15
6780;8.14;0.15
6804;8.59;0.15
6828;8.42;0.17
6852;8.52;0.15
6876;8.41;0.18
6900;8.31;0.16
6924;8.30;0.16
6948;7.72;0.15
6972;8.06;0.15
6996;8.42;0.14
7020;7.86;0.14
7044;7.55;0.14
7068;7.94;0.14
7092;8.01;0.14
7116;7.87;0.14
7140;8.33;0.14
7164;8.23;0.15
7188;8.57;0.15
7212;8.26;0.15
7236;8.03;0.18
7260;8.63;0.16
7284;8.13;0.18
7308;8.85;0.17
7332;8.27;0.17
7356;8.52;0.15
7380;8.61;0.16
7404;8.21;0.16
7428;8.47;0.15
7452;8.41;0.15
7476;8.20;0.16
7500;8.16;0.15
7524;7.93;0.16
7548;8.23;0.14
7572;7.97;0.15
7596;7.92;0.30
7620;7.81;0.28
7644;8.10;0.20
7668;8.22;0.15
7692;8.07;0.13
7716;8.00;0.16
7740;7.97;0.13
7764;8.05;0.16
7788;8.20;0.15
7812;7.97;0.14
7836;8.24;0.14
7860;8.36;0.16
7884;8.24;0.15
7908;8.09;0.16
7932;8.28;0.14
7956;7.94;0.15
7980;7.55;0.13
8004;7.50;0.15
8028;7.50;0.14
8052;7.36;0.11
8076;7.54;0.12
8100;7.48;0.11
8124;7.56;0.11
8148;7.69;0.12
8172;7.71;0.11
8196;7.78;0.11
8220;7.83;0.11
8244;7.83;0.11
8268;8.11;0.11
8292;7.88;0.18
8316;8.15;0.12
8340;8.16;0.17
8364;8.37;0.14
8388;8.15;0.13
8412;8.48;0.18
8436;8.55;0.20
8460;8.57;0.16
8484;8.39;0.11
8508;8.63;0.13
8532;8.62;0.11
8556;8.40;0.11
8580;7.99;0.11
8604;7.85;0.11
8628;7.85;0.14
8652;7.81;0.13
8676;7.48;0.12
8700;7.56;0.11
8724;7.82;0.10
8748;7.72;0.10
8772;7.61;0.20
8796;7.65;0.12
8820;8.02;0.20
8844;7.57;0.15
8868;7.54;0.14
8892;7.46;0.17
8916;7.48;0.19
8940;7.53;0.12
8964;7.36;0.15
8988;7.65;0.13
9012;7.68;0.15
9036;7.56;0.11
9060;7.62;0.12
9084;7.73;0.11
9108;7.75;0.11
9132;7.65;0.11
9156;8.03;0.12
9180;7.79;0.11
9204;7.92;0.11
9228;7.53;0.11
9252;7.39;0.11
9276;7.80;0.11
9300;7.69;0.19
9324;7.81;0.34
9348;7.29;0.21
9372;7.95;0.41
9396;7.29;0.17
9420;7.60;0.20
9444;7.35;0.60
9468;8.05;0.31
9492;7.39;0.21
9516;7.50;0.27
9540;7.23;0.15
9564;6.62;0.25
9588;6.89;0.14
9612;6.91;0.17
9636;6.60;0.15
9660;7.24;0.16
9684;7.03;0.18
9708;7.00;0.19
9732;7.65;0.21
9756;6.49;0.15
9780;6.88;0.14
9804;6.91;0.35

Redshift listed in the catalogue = 0.127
